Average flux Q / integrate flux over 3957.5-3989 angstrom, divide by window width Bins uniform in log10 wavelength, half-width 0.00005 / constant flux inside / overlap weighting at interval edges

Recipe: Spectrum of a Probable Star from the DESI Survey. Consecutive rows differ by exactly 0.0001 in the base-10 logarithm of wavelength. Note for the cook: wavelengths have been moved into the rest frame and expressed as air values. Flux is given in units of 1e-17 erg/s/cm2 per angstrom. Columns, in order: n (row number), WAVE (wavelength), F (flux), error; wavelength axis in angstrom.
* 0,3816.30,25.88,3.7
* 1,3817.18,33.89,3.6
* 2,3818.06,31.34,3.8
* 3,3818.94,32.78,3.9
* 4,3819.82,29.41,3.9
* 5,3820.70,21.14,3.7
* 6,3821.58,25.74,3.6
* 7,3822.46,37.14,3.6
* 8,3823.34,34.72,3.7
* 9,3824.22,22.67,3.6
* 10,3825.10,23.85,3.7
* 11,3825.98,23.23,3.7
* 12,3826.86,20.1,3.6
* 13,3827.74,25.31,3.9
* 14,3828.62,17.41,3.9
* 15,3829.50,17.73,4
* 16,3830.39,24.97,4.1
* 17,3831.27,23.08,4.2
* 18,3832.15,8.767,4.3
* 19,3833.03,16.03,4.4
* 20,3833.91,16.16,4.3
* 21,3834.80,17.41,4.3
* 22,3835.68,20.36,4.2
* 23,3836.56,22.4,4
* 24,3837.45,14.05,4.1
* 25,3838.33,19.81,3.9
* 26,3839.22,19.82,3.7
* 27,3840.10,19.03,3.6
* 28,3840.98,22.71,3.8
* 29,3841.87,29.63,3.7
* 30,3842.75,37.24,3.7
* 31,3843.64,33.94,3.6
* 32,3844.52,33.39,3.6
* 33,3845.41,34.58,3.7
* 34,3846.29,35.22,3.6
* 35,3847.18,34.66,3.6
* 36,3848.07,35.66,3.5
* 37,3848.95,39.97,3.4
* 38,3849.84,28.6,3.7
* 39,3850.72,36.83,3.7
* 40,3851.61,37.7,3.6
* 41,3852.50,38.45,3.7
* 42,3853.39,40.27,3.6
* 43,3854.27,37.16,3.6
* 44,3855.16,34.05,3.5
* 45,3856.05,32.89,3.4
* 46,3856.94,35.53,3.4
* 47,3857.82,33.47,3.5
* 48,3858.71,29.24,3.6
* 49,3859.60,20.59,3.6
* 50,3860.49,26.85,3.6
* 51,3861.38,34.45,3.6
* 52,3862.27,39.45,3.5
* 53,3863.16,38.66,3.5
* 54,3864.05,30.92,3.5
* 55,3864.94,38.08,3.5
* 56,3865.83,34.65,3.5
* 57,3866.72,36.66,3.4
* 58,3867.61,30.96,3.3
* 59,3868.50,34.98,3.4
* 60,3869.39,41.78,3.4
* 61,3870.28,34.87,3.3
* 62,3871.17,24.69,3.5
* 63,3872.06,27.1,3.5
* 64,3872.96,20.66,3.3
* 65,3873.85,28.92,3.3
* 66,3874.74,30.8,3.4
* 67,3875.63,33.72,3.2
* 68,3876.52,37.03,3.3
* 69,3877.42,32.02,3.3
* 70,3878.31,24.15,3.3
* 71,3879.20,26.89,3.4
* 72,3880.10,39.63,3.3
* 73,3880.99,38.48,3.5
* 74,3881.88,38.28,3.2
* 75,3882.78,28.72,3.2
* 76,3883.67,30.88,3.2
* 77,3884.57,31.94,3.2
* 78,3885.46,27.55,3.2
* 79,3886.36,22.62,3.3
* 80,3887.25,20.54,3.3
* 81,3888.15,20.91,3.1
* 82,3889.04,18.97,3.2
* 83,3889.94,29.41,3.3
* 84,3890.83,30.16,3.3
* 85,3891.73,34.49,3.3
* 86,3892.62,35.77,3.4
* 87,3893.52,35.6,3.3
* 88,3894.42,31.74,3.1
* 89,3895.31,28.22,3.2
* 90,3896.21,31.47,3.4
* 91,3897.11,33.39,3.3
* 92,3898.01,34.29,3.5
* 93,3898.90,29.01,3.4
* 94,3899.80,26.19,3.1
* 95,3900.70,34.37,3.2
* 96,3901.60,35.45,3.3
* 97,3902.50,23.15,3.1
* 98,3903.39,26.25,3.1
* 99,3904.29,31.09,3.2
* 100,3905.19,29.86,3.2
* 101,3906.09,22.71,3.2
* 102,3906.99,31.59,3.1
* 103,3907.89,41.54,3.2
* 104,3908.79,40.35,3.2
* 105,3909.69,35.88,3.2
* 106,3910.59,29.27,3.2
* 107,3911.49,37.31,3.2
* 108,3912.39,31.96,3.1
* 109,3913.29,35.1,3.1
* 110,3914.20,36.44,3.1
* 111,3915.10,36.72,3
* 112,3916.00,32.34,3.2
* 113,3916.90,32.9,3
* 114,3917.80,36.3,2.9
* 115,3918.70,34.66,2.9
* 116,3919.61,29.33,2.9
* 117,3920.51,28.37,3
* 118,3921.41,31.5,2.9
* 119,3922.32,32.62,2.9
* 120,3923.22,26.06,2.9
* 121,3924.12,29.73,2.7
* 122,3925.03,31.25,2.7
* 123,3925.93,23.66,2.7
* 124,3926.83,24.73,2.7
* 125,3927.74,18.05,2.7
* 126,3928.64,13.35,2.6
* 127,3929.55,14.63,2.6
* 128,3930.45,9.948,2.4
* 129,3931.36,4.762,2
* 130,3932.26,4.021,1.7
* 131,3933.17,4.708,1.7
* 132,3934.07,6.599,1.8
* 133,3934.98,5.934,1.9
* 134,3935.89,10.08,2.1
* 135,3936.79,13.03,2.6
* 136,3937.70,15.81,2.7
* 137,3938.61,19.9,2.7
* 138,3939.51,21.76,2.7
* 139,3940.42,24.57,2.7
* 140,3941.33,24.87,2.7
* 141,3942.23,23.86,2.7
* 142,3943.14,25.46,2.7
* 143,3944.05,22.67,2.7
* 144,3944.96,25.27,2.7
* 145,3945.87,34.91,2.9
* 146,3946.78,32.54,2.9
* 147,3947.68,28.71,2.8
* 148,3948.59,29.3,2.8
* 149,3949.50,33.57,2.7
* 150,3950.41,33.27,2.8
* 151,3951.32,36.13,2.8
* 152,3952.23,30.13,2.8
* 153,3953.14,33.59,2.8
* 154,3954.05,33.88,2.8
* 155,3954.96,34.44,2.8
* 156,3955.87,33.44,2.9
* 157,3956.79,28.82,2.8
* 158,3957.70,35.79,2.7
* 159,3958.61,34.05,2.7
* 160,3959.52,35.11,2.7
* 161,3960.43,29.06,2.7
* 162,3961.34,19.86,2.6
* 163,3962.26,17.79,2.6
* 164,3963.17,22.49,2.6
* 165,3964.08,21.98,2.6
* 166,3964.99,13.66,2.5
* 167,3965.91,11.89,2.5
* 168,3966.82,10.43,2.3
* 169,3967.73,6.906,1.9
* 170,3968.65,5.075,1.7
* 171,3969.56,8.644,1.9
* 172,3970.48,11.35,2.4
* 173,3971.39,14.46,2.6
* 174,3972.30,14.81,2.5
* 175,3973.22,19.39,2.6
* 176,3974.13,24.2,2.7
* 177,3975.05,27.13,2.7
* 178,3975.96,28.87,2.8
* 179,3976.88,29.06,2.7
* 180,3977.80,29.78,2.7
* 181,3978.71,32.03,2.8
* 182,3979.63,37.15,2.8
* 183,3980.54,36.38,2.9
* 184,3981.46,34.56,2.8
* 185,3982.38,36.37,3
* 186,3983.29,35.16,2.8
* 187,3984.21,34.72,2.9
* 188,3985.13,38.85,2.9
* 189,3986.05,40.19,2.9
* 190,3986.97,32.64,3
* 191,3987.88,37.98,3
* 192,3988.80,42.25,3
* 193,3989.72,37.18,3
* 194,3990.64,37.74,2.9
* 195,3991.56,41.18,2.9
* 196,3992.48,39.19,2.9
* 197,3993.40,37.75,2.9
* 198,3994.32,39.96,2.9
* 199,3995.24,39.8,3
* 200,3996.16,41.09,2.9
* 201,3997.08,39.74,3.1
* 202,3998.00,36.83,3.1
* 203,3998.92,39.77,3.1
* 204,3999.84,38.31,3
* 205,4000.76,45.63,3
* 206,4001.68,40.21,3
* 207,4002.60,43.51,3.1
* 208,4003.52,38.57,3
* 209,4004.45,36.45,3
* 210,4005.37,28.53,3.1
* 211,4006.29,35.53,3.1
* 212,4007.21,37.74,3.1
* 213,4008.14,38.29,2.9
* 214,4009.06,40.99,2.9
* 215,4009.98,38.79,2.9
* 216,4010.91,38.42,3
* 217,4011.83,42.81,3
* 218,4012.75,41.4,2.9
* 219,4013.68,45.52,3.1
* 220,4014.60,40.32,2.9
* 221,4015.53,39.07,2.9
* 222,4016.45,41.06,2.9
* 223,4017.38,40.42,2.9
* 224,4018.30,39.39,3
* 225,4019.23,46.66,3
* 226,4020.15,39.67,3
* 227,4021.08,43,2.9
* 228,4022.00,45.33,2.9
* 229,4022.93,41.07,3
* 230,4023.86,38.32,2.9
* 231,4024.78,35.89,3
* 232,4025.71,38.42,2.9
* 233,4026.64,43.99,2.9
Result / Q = 25.8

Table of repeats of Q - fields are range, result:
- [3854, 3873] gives 32.8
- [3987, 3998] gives 39.1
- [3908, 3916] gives 35.5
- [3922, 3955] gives 22.5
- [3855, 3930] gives 30.8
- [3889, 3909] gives 31.2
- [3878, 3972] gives 26.2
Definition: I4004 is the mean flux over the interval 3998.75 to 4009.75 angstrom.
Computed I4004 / 38.6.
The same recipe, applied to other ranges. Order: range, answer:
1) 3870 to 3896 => 29.8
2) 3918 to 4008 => 27.7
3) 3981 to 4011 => 38.3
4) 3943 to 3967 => 27.9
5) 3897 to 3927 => 31.7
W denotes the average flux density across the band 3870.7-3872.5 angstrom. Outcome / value 26.1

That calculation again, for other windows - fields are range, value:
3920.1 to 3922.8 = 30.8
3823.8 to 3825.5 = 23.3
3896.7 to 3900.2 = 30.8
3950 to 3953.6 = 33.3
